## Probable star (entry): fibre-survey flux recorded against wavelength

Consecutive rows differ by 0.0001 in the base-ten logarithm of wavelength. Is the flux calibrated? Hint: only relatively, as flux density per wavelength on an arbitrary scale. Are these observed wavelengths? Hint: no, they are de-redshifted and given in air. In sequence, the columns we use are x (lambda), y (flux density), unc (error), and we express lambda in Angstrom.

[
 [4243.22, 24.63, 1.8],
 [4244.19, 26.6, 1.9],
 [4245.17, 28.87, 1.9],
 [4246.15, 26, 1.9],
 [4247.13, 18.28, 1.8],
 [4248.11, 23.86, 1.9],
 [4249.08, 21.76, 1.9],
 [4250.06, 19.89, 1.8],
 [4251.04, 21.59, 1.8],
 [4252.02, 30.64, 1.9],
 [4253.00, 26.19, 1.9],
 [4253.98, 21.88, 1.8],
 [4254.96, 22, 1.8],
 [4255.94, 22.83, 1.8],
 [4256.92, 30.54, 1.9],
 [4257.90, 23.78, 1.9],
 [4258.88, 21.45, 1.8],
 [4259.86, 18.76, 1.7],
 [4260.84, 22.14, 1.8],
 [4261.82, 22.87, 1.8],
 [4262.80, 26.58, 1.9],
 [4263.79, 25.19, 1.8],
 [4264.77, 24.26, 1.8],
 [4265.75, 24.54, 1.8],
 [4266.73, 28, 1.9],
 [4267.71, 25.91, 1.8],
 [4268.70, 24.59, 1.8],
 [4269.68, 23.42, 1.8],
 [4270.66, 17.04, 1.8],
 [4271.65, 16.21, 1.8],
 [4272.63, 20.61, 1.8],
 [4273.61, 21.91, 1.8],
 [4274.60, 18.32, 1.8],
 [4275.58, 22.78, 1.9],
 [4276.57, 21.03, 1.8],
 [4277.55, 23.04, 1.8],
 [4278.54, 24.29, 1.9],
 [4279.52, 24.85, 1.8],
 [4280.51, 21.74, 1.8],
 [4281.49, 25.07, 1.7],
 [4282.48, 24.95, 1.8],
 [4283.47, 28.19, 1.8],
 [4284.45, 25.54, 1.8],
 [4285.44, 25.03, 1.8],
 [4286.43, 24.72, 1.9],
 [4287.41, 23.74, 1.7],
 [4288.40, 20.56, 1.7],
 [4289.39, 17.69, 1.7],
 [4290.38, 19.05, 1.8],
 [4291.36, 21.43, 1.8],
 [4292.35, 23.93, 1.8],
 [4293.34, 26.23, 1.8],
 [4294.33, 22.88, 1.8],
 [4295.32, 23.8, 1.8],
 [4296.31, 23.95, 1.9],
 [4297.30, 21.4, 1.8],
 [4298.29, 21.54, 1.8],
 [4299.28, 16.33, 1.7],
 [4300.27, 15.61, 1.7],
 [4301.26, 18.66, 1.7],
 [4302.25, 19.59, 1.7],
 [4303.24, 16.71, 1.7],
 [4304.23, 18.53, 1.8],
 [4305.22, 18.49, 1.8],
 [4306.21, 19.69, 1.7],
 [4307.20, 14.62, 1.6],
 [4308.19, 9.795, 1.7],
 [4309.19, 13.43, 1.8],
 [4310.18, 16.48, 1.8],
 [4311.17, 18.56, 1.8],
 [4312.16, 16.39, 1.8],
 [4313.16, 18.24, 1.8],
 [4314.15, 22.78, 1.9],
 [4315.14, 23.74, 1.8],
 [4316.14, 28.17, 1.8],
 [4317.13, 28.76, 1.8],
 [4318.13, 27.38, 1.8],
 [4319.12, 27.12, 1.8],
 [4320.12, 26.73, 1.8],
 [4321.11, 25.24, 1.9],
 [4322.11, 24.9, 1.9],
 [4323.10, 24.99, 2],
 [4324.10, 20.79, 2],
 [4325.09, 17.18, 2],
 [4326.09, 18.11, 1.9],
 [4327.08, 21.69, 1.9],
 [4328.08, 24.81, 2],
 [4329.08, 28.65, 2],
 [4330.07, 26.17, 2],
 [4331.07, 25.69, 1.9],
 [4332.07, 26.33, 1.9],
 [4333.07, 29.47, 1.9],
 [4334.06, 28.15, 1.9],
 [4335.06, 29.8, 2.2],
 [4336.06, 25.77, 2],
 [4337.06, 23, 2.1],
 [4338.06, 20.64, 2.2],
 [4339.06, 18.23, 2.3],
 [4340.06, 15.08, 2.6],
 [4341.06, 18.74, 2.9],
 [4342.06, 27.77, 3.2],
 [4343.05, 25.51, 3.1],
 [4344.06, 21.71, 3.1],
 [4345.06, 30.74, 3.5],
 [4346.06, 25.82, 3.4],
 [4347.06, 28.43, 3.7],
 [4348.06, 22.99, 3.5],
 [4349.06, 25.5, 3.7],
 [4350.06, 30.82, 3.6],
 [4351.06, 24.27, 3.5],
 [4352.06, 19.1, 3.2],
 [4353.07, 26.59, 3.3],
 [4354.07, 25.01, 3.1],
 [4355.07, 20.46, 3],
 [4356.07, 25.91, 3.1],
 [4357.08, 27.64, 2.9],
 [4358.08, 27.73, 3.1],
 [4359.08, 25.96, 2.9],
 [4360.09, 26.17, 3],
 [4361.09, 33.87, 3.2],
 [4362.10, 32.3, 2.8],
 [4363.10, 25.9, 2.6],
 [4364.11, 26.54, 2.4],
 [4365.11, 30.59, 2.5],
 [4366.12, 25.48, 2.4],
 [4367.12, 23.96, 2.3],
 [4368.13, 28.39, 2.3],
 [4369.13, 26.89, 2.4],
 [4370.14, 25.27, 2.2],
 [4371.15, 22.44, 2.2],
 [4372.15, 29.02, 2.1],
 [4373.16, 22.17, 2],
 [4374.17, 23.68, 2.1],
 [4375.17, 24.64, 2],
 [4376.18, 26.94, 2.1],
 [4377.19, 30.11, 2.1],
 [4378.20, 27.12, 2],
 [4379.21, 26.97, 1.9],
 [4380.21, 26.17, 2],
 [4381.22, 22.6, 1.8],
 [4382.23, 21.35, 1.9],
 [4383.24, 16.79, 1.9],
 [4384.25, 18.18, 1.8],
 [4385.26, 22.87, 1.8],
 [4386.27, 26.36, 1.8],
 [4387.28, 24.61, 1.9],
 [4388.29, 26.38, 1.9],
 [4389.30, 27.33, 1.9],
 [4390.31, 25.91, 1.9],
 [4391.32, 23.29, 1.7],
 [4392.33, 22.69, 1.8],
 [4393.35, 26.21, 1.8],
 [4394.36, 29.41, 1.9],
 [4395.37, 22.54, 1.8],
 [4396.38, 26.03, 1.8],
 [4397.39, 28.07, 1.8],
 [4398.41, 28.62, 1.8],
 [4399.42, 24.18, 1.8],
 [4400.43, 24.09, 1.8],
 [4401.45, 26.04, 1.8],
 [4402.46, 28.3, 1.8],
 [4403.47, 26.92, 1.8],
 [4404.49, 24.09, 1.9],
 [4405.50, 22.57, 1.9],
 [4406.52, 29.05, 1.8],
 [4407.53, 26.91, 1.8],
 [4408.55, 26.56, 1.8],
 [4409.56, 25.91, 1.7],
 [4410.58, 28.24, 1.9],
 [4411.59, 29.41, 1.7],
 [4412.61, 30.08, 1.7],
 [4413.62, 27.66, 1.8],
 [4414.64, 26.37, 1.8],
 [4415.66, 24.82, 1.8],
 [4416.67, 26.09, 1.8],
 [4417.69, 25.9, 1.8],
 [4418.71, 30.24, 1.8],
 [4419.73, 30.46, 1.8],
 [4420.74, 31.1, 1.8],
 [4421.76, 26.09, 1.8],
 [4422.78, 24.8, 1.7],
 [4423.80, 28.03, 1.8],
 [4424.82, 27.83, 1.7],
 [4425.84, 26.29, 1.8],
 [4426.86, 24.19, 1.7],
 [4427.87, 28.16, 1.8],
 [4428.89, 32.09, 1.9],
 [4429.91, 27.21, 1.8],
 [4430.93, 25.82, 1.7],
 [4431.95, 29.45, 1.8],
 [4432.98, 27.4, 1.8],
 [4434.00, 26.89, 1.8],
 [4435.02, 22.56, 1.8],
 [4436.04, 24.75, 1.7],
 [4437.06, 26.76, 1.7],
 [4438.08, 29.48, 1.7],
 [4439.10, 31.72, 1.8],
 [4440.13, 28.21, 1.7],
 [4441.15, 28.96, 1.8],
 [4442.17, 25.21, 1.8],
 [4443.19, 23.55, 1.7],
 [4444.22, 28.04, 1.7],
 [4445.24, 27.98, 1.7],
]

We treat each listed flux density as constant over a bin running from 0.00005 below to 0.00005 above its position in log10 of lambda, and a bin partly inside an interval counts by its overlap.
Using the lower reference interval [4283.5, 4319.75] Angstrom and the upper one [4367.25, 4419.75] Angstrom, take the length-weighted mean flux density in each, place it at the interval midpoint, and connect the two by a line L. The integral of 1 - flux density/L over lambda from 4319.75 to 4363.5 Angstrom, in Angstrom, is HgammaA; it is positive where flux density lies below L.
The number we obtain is -3.7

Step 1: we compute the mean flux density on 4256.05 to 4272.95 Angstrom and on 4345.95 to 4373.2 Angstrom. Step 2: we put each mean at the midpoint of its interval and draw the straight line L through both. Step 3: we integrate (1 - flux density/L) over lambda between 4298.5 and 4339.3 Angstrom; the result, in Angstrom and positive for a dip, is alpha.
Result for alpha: 5.2 Angstrom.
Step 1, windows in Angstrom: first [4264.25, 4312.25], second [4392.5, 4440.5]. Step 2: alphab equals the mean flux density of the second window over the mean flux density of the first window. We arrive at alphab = 1.28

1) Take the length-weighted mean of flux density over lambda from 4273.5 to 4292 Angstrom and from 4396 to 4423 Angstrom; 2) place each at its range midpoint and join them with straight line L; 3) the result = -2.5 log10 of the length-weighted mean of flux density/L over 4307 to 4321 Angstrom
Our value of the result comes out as 0.13 mag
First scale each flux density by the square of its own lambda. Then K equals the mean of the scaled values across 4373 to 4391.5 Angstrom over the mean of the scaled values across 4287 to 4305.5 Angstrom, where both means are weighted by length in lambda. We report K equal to 1.24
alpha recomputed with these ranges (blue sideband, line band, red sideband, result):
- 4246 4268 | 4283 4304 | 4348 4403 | 2.3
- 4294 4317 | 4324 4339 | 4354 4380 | -1.3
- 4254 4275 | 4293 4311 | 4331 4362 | 4.0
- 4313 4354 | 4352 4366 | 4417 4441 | -0.8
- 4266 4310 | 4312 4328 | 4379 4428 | -0.7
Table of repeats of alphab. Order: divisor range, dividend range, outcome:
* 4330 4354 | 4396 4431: 1.09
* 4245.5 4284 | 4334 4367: 1.09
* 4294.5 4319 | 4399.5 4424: 1.36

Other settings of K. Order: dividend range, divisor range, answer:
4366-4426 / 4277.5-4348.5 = 1.19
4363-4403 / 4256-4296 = 1.15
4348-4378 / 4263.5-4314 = 1.29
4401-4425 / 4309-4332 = 1.23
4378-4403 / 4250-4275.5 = 1.14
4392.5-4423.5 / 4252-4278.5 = 1.24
